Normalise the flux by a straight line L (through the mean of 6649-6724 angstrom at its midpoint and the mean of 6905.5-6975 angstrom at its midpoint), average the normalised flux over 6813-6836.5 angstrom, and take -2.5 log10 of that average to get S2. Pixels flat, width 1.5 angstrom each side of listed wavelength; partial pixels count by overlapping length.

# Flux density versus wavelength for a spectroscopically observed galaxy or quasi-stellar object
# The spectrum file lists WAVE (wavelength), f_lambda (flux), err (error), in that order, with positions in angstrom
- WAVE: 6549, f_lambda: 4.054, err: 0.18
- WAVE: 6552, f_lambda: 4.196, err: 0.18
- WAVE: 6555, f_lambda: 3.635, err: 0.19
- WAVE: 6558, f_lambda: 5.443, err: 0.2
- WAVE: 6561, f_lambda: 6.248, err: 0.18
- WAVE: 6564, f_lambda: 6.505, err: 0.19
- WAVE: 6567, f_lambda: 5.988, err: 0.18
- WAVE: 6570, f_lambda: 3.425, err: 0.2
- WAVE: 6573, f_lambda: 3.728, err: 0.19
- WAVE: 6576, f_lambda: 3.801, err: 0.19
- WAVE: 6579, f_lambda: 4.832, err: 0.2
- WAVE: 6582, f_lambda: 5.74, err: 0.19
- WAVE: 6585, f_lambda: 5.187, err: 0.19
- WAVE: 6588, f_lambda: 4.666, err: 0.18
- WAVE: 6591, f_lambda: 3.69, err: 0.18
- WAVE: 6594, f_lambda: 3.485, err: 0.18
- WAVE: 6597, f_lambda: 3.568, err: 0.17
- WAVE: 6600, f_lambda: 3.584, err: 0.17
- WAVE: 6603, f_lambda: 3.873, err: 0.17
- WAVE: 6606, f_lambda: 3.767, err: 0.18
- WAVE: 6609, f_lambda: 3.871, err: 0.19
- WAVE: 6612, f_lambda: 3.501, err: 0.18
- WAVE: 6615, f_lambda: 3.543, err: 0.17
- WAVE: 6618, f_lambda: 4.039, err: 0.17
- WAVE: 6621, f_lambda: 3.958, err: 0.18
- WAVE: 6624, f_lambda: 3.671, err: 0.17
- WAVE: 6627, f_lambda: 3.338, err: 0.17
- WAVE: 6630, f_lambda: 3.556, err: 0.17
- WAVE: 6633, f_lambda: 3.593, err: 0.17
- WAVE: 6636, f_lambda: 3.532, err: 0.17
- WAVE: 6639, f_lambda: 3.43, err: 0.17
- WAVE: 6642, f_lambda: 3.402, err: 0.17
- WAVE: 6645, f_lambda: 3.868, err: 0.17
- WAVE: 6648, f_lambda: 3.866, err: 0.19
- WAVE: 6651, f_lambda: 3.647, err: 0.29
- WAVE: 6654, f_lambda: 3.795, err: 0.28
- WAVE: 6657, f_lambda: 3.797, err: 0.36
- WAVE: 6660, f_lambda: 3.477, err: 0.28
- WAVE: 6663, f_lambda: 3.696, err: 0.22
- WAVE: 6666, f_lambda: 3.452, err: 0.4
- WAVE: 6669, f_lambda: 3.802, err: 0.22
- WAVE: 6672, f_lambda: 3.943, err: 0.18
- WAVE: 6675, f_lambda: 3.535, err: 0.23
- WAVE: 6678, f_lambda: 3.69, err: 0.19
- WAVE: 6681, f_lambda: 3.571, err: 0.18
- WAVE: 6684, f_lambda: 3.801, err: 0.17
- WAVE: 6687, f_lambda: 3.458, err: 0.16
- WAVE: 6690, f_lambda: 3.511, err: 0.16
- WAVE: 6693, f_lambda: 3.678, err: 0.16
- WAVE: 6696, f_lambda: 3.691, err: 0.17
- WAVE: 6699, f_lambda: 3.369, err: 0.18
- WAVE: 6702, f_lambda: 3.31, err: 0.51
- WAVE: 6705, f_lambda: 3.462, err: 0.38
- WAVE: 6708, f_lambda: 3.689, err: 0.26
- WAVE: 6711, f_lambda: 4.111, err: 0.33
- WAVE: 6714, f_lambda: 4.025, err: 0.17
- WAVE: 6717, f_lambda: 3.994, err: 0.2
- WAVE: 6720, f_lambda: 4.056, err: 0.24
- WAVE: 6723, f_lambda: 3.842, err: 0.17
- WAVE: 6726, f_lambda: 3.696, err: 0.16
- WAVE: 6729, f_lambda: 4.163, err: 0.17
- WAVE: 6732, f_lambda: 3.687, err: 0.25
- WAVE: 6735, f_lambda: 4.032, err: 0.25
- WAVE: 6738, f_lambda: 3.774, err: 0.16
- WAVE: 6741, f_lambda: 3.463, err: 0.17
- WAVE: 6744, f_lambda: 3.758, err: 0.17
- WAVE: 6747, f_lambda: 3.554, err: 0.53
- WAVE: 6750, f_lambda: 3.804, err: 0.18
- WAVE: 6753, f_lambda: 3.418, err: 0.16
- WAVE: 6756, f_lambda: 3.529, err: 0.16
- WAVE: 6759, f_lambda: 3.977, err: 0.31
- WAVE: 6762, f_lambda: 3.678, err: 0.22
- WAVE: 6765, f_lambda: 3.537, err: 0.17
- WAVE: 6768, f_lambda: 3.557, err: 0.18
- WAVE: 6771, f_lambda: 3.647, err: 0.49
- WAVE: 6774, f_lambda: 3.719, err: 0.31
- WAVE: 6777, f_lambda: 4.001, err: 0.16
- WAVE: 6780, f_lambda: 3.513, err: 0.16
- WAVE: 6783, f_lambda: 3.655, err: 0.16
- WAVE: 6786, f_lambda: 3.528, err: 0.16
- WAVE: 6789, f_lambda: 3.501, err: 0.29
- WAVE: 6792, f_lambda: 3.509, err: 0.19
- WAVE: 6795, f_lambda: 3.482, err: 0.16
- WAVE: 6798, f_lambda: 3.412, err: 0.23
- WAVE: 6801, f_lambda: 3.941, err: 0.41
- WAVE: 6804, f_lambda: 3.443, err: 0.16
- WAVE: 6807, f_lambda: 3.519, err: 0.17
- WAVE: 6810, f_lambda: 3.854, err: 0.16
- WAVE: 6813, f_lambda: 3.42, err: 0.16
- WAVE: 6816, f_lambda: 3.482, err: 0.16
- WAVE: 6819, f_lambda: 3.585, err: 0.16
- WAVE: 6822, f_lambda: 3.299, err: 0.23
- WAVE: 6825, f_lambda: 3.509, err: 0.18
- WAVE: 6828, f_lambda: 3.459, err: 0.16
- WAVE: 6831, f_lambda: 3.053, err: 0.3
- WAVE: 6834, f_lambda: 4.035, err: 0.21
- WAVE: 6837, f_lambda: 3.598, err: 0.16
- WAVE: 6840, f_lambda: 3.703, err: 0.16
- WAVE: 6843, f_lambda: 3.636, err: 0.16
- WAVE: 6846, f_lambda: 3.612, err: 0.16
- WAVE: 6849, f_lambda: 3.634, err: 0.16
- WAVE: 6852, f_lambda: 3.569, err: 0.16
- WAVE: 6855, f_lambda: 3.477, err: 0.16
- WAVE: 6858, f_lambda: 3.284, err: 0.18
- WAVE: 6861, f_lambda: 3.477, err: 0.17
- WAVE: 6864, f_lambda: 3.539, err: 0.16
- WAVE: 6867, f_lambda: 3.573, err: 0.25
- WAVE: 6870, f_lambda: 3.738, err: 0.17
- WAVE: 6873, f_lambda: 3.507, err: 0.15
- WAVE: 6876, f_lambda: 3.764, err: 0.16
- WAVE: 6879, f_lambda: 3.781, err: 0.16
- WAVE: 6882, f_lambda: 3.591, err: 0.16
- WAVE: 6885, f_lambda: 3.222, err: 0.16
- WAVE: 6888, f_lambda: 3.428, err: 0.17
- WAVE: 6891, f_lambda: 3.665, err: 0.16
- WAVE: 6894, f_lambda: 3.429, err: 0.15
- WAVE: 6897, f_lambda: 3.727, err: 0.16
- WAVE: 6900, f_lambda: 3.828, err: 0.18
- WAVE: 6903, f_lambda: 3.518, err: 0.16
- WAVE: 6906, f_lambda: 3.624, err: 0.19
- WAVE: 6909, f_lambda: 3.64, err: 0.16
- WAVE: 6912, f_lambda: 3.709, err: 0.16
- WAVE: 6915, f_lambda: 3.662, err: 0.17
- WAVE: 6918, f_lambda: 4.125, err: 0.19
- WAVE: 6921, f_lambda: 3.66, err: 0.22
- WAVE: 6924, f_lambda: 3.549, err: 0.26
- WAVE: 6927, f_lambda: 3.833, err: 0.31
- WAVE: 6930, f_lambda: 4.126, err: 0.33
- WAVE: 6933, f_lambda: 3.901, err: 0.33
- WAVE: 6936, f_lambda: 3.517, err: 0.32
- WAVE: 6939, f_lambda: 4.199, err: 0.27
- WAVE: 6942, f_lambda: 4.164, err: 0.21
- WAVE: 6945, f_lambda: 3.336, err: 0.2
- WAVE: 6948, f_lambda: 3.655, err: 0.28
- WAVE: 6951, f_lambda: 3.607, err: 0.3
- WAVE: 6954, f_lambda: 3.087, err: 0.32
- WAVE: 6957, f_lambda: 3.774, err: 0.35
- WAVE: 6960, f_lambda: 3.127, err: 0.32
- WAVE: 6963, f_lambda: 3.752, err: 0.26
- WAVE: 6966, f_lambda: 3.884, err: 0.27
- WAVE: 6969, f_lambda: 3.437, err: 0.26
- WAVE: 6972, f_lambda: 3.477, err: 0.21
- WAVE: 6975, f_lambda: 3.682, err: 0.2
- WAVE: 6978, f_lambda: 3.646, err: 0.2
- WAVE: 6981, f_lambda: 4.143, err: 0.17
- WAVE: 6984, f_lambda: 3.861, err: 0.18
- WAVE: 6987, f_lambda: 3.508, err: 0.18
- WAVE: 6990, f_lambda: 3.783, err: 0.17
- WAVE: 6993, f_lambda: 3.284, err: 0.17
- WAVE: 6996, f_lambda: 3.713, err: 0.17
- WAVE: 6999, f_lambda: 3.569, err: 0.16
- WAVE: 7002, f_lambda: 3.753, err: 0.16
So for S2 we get 0.06 mag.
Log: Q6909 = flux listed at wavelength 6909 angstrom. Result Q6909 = 3.64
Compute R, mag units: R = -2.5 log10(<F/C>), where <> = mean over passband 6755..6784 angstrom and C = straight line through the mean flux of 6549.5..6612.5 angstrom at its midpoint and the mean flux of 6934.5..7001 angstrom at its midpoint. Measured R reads 0.101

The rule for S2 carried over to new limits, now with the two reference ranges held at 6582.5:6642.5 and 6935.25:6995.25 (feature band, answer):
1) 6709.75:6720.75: -0.08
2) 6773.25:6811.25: 0.03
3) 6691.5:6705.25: 0.08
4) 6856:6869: 0.06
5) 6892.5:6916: 0.01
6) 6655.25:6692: 0.04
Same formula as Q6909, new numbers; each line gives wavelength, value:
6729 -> 4.163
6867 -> 3.573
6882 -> 3.591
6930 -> 4.126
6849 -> 3.634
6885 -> 3.222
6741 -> 3.463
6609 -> 3.871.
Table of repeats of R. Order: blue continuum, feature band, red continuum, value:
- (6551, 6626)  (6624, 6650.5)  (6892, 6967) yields 0.18 mag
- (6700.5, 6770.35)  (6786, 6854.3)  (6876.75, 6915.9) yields 0.03 mag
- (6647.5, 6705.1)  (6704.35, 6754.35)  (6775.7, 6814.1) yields -0.06 mag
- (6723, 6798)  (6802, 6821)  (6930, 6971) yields 0.03 mag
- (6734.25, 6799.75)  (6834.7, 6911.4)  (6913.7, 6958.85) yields 0.03 mag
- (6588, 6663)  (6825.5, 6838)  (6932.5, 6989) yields 0.04 mag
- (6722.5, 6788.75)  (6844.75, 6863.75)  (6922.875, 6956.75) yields 0.06 mag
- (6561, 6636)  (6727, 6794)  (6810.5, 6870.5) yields 0.02 mag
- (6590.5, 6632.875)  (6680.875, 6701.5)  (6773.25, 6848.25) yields 0.02 mag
